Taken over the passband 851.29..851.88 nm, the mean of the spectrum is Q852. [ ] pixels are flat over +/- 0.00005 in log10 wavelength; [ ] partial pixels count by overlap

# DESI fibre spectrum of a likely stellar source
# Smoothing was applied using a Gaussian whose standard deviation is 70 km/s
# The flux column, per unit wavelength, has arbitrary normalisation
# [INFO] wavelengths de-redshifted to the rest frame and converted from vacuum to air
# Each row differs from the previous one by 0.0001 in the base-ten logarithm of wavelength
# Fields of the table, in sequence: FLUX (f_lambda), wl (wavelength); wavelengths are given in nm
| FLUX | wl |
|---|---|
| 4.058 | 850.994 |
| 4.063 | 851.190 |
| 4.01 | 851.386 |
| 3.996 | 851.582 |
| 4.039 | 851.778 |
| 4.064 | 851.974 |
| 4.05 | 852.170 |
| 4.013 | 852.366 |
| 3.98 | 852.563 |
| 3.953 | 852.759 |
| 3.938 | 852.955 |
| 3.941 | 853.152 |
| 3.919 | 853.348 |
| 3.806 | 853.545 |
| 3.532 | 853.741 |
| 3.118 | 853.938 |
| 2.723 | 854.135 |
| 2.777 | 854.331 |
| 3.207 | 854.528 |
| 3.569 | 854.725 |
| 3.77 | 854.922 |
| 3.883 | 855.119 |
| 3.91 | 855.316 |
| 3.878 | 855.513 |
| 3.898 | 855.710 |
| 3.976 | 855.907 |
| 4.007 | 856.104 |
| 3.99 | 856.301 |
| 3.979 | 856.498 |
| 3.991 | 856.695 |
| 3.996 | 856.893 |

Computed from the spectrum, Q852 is 4.02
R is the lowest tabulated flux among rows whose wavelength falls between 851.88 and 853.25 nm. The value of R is 3.938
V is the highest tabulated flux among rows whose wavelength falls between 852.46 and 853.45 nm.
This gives 3.98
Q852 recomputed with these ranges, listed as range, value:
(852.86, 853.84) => 3.82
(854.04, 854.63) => 2.91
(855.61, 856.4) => 3.97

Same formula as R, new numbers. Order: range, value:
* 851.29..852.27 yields 3.996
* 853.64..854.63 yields 2.723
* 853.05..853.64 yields 3.806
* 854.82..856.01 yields 3.77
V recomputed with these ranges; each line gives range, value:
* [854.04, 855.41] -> 3.91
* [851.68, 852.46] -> 4.064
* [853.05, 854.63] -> 3.941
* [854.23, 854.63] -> 3.207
